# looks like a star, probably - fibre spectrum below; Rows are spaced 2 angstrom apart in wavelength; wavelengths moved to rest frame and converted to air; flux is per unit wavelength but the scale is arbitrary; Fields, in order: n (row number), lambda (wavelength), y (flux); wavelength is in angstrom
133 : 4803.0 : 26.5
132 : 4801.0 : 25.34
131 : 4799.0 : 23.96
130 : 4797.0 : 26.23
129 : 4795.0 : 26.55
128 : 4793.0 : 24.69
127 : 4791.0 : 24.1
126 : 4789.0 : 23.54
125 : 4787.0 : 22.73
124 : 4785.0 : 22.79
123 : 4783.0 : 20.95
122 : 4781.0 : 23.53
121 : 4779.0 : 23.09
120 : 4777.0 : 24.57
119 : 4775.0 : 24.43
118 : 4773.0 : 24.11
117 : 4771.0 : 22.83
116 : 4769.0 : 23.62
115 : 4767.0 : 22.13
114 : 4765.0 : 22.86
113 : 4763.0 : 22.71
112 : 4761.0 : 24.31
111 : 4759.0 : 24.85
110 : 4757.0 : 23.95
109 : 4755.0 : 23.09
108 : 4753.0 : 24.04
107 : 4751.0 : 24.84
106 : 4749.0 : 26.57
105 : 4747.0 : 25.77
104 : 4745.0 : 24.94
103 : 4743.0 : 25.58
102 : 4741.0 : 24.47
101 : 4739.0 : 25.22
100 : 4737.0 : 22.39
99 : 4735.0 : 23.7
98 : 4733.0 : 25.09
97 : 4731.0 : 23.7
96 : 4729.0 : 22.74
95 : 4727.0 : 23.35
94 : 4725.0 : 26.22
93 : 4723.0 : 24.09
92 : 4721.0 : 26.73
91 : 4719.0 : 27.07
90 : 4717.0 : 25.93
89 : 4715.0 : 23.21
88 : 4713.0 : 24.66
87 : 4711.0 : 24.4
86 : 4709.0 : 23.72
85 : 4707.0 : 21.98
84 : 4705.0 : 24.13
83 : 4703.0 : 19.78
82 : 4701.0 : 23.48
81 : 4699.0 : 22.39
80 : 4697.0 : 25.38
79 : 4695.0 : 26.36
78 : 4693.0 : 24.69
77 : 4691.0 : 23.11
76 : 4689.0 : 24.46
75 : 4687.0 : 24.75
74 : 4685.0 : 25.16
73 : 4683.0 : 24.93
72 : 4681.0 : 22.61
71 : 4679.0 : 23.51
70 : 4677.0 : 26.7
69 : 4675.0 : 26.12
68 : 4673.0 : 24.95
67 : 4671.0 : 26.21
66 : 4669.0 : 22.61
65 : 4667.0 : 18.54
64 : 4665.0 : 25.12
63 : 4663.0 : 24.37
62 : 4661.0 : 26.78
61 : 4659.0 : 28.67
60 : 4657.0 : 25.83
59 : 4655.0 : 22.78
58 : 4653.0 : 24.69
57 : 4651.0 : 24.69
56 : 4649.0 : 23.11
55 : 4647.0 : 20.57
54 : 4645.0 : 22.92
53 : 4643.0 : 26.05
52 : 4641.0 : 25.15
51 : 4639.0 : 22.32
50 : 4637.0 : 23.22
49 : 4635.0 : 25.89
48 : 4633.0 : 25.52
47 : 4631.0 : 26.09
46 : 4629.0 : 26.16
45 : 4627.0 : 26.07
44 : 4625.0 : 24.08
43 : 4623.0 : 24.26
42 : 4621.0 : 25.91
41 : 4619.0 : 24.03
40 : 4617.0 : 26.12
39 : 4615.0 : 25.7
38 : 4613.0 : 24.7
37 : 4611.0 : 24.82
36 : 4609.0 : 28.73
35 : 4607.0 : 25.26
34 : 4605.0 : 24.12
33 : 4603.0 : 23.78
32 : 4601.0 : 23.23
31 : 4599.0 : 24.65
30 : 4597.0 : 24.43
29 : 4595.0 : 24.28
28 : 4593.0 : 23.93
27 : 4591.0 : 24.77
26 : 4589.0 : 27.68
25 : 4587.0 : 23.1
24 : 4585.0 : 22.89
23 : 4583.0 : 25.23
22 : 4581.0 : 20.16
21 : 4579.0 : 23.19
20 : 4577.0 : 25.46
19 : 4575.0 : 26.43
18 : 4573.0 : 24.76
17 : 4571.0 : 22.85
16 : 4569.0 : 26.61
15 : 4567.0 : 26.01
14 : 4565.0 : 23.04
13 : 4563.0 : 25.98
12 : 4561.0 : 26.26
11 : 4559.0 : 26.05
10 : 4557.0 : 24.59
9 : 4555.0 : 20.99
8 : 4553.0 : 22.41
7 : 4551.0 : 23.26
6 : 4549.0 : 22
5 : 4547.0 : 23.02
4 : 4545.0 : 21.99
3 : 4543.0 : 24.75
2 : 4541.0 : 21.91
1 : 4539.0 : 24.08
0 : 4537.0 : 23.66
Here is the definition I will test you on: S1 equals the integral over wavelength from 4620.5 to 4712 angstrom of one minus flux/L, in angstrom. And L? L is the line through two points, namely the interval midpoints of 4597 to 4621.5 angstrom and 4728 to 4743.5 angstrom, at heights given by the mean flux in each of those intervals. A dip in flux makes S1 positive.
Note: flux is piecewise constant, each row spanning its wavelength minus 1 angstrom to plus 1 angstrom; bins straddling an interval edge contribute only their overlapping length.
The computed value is 1.0 angstrom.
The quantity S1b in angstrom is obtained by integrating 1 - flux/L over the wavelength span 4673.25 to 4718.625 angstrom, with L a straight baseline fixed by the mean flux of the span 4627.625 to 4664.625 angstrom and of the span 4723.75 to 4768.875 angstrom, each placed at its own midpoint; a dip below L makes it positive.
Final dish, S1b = 0.5 angstrom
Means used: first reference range 24.7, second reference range 24.2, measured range 24.2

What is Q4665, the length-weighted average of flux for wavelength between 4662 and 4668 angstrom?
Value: 22.7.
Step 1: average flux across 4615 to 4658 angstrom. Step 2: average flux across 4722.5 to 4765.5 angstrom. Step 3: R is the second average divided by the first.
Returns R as 0.99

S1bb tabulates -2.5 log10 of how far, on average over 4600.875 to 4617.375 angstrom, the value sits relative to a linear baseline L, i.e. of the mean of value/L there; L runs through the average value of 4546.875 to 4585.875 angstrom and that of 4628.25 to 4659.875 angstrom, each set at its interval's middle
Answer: -0.038 mag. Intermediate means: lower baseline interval 24.1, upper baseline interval 24.6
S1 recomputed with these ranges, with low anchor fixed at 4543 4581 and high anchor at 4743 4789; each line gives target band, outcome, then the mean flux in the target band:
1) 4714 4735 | -0.8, 24.8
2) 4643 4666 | -0.6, 24.6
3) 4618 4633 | -0.8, 25.2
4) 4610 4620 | -0.4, 25.1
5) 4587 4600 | -0.4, 24.8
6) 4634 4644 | -0.2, 24.5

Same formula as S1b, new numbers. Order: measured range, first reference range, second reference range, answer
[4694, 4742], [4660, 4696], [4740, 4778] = 0.3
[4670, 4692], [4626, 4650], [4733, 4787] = -0.5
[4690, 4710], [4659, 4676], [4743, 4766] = 0.8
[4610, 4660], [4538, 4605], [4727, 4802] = -1.5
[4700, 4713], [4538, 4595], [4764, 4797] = 0.4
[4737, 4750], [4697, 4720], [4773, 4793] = -0.9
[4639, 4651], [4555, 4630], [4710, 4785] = 0.5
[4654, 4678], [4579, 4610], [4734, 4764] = -0.5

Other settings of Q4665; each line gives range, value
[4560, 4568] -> 25.3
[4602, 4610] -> 25.5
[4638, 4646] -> 24.1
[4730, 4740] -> 24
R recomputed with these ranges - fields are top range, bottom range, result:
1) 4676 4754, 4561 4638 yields 0.98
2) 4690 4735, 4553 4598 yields 0.99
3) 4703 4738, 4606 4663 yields 0.97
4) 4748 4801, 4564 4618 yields 0.97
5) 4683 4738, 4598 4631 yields 0.96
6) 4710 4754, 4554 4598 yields 1.01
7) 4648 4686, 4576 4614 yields 1.01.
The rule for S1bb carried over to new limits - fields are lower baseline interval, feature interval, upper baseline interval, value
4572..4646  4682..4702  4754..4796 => -0.01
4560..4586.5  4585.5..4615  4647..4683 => -0.01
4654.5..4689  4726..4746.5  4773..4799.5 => 0.01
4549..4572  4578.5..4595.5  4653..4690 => 0.02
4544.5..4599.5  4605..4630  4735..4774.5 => -0.06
